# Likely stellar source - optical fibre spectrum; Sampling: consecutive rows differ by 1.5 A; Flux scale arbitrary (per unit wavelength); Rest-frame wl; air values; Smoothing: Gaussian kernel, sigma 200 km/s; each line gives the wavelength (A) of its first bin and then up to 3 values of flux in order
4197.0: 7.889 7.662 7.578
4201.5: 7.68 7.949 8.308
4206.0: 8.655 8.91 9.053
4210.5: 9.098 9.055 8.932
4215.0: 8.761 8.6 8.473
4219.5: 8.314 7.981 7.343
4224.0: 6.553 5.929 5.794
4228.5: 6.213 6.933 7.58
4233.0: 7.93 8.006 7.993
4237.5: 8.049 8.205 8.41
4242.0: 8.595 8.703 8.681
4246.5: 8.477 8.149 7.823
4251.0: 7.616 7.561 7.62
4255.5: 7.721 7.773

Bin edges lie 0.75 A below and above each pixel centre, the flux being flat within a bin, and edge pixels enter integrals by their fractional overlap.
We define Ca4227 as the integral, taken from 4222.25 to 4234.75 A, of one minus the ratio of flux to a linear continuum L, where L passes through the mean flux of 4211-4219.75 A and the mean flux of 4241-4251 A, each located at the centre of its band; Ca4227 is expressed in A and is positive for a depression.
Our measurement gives 2.5 A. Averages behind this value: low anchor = 8.72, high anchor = 8.35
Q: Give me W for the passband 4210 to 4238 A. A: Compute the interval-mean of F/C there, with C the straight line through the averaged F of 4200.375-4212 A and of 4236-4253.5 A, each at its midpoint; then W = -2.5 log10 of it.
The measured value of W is 0.08 mag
